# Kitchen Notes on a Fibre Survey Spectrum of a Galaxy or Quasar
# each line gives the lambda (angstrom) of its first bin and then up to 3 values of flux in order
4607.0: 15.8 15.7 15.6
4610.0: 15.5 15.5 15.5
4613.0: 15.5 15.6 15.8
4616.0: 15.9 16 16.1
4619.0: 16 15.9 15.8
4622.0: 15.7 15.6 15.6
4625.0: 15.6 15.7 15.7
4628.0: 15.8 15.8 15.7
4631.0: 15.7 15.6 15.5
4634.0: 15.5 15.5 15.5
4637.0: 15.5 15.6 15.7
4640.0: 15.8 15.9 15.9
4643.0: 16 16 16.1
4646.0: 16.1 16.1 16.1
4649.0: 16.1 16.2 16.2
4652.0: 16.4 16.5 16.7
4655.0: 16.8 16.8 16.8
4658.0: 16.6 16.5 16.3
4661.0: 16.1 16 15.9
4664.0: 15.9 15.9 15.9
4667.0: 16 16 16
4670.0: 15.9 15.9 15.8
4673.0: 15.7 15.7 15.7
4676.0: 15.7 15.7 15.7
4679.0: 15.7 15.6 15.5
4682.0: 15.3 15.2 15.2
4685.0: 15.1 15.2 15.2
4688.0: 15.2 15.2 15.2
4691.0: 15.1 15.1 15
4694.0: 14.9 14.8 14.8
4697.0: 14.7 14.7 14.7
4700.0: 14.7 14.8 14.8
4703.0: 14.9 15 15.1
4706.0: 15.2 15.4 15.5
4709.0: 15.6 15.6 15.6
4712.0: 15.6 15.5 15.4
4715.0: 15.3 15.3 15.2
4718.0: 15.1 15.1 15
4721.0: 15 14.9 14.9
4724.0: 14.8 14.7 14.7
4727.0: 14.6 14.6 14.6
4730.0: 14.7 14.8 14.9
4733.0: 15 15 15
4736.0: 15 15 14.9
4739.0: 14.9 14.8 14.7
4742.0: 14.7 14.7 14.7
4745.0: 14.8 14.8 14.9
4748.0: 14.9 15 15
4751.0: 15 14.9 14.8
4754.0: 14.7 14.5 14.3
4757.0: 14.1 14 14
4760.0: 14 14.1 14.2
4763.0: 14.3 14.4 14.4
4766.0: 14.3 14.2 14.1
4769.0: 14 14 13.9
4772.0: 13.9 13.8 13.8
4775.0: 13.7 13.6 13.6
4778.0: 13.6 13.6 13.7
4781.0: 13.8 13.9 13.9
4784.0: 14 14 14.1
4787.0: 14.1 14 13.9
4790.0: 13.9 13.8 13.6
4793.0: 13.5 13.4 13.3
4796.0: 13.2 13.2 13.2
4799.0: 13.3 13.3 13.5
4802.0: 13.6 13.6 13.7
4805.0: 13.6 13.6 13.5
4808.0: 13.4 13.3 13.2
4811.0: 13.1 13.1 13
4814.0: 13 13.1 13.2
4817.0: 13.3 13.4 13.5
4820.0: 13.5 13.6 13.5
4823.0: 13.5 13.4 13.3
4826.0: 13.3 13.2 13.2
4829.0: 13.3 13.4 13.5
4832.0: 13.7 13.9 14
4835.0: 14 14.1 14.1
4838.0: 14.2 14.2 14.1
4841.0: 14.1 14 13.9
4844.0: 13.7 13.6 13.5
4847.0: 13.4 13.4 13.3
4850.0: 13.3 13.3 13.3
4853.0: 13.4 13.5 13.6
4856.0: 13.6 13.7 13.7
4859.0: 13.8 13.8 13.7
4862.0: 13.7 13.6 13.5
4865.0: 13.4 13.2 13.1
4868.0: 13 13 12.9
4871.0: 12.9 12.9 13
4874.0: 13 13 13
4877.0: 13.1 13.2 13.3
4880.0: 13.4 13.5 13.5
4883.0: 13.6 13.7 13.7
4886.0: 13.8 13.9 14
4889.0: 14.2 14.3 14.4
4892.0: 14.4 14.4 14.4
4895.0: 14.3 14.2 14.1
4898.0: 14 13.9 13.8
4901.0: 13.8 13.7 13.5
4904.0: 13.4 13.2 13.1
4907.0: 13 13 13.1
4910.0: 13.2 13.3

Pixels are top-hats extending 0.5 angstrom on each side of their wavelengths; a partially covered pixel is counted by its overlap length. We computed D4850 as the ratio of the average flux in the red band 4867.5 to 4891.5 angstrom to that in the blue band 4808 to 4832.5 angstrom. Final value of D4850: 1.0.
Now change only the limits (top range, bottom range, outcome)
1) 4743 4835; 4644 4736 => 0.89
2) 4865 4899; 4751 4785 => 0.97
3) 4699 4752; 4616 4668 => 0.94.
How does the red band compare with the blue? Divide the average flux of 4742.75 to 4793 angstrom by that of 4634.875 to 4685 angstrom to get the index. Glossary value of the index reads 0.9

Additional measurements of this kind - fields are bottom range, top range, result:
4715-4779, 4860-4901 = 0.93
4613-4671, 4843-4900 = 0.85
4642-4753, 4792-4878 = 0.87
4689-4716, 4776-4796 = 0.91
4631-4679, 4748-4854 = 0.86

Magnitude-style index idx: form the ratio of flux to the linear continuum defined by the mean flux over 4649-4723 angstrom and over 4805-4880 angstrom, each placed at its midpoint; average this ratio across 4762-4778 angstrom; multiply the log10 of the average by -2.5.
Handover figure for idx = 0.03 mag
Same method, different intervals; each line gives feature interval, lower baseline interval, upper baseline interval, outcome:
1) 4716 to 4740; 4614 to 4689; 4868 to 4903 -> 0.02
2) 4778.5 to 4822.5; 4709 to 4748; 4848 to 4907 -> 0.06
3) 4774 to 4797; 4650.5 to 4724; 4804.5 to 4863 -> 0.04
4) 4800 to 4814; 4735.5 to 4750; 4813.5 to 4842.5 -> 0.04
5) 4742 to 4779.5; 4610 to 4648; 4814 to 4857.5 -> 0.01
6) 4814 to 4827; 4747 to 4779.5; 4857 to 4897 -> 0.04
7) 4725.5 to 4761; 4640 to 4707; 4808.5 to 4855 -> 0.00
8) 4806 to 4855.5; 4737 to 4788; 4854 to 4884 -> 0.01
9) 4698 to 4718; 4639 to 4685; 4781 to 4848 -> 0.00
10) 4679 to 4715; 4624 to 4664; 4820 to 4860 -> 0.01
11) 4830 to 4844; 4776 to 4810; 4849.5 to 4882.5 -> -0.04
